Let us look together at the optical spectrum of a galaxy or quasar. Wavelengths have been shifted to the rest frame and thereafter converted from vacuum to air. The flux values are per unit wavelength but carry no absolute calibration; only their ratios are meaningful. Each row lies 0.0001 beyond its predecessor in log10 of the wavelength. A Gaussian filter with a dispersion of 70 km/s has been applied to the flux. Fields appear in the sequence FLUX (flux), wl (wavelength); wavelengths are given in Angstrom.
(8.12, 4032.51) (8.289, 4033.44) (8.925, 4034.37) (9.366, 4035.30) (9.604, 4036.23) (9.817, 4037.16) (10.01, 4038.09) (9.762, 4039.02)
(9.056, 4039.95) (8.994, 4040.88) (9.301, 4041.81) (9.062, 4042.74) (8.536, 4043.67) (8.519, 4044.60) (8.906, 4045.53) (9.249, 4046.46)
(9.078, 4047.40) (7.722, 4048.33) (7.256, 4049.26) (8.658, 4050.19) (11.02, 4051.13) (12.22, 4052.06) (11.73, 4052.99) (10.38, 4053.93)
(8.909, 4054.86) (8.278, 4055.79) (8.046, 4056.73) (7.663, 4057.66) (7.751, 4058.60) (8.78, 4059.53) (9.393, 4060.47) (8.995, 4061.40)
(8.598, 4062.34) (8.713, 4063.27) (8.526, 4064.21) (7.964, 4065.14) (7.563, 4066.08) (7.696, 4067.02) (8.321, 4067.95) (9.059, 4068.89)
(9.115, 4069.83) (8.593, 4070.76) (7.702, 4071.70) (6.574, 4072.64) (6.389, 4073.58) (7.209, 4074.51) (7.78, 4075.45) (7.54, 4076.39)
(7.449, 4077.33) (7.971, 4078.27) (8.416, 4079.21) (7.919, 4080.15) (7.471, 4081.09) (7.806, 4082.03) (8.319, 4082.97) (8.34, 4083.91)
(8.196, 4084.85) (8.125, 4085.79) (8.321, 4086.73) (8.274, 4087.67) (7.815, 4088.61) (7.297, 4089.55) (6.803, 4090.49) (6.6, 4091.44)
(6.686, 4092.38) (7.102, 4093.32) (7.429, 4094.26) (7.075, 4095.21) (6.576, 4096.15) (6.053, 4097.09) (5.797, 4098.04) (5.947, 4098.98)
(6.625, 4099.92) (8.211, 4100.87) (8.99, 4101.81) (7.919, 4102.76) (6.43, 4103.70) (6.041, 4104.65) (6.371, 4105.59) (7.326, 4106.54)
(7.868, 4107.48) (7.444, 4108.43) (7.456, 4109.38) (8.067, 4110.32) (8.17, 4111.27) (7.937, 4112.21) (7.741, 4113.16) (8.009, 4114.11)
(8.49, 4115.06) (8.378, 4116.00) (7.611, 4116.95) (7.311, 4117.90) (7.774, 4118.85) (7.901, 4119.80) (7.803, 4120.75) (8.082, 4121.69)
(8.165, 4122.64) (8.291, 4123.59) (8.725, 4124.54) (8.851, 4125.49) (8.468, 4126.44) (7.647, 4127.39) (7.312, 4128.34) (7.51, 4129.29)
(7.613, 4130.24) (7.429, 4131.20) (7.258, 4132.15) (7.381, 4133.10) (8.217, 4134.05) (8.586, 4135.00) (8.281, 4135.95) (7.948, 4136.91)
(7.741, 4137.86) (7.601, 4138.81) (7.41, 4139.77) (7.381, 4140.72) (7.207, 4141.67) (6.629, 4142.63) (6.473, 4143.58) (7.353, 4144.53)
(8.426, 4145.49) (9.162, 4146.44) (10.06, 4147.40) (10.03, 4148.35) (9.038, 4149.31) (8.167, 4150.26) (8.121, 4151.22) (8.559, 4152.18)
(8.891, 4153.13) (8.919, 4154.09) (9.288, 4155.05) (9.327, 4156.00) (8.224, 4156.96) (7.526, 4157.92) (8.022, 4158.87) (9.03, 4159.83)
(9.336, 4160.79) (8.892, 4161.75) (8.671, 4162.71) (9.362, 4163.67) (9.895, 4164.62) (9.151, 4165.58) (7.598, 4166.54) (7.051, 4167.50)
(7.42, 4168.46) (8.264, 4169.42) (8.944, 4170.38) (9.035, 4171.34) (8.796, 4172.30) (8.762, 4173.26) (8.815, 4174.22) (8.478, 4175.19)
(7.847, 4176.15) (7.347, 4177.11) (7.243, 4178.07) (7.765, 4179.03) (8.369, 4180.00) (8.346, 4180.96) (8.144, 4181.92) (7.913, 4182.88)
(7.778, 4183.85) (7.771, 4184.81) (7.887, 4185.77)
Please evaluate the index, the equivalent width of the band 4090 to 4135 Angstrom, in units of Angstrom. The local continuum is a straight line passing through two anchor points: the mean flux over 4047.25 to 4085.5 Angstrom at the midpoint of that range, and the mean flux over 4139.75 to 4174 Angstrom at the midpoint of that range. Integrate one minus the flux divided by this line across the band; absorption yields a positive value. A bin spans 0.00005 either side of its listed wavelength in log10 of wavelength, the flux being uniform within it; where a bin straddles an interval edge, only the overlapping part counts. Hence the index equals 4.9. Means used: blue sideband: 8.41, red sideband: 8.48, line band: 7.52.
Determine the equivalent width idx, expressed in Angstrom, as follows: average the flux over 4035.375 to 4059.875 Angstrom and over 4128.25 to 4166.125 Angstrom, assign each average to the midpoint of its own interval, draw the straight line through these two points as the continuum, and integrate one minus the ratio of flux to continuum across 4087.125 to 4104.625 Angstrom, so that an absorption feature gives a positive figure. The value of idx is 3.4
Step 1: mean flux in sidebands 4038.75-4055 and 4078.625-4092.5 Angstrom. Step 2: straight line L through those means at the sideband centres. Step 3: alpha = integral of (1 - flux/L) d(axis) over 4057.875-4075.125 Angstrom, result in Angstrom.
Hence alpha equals 0.8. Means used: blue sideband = 9.36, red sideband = 7.79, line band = 8.15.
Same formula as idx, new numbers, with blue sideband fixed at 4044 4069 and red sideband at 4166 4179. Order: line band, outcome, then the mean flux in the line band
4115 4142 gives 1.7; 7.87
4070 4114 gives 6.0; 7.45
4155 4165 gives -0.8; 8.85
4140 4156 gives -0.2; 8.37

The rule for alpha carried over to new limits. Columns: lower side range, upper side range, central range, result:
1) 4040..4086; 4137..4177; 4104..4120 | 1.6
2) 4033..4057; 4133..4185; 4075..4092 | 2.2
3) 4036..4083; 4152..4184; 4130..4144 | 1.6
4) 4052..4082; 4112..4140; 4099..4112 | 1.0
